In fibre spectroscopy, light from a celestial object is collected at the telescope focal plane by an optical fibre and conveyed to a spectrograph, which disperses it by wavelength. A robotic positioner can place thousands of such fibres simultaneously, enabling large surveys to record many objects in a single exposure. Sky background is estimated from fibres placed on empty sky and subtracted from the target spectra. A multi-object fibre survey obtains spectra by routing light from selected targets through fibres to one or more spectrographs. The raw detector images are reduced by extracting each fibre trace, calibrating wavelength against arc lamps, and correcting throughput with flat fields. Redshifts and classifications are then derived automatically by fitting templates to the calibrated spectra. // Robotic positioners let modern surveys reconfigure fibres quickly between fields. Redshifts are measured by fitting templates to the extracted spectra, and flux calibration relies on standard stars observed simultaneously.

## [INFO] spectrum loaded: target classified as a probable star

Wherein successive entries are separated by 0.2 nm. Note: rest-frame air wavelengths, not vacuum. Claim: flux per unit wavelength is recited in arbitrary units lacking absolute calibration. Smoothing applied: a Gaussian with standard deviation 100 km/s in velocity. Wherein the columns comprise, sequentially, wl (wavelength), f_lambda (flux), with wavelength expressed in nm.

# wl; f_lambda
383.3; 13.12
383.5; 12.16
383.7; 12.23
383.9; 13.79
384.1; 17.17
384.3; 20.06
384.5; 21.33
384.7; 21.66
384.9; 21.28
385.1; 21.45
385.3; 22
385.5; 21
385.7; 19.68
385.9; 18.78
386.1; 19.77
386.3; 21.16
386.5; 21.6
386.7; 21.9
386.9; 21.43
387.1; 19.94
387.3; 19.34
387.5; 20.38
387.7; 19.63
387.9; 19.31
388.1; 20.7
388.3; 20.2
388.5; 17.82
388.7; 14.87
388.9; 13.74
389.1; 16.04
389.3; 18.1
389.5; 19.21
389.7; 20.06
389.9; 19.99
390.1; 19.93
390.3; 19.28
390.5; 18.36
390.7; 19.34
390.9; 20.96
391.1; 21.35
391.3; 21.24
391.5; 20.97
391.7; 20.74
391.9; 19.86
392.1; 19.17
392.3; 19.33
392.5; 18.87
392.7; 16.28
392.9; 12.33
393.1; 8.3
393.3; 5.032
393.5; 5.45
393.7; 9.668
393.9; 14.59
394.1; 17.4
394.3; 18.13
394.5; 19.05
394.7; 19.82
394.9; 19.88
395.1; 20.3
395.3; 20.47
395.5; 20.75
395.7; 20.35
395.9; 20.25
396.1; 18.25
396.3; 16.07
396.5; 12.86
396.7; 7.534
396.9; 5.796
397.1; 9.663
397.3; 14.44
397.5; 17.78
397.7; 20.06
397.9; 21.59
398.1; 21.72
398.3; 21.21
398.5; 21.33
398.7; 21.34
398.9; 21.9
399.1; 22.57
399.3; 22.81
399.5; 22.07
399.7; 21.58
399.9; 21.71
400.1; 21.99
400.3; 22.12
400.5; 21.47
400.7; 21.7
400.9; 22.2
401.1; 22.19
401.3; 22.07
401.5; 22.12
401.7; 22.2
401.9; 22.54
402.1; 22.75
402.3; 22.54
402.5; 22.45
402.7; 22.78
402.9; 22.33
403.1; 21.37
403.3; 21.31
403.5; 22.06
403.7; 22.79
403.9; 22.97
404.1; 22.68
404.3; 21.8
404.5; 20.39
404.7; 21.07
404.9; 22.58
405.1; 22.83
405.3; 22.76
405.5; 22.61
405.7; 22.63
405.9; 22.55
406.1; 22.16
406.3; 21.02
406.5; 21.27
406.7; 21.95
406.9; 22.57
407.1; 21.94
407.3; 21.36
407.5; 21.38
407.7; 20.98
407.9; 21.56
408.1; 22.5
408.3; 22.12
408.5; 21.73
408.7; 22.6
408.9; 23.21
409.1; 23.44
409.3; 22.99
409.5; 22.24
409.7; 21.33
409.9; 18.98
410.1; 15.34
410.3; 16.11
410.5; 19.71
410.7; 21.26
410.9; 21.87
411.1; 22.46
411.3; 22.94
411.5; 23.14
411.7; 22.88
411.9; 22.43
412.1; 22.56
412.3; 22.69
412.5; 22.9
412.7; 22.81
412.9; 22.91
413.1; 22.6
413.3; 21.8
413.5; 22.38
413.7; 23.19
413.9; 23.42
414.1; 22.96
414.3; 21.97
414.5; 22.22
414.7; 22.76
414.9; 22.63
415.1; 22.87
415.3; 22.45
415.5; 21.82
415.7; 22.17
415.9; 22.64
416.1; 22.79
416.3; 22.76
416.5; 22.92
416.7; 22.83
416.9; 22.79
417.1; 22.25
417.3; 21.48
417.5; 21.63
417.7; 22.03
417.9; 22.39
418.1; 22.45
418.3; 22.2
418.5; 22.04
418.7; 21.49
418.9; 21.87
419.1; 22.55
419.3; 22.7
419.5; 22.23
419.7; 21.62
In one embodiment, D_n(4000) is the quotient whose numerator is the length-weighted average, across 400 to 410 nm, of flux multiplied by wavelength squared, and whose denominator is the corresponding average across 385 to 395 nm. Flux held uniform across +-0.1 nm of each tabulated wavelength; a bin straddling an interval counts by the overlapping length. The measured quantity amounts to 1.30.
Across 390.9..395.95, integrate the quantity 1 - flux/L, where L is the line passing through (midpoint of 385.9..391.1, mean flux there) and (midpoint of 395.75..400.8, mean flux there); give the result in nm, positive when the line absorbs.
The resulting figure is 0.49 nm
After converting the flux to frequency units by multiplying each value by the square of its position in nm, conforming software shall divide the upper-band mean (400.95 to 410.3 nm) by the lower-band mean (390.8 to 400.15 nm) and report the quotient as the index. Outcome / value 1.30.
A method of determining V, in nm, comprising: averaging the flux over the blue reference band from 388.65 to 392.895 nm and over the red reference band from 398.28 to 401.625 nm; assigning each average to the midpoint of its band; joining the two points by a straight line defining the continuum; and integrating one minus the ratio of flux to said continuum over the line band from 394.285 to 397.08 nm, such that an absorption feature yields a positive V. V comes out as 0.49 nm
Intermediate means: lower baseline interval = 18.8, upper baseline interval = 21.9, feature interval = 16.9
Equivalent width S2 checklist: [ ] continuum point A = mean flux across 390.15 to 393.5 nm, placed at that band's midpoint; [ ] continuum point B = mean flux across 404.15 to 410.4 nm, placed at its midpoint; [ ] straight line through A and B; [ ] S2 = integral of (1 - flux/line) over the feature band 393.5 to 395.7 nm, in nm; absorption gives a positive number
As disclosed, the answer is 0.06 nm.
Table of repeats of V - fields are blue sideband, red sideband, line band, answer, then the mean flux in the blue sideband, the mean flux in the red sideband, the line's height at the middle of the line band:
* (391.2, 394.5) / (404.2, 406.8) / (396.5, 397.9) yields 0.36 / 15.6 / 22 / 17.8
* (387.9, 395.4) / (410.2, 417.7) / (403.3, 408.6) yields -0.37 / 17.5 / 22.3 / 20.6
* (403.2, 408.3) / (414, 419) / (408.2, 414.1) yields 0.08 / 22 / 22.3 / 22.2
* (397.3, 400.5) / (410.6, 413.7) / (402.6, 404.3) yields -0.05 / 21.2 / 22.5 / 21.7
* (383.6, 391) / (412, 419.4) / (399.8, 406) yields -0.34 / 19.3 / 22.5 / 21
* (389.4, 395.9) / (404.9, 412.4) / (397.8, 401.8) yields -0.48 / 17.7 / 21.7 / 19.5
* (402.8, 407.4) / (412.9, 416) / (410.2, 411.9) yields 0.08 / 22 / 22.5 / 22.4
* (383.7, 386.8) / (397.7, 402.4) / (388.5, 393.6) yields 0.87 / 19.9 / 21.9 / 20.7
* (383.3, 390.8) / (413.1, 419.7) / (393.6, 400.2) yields 0.59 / 19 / 22.4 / 20.1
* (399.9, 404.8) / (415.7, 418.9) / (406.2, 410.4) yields 0.17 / 22.1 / 22.3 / 22.2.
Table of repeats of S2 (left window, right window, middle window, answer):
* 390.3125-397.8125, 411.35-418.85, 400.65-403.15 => -0.47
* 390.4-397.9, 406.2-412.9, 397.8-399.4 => -0.33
